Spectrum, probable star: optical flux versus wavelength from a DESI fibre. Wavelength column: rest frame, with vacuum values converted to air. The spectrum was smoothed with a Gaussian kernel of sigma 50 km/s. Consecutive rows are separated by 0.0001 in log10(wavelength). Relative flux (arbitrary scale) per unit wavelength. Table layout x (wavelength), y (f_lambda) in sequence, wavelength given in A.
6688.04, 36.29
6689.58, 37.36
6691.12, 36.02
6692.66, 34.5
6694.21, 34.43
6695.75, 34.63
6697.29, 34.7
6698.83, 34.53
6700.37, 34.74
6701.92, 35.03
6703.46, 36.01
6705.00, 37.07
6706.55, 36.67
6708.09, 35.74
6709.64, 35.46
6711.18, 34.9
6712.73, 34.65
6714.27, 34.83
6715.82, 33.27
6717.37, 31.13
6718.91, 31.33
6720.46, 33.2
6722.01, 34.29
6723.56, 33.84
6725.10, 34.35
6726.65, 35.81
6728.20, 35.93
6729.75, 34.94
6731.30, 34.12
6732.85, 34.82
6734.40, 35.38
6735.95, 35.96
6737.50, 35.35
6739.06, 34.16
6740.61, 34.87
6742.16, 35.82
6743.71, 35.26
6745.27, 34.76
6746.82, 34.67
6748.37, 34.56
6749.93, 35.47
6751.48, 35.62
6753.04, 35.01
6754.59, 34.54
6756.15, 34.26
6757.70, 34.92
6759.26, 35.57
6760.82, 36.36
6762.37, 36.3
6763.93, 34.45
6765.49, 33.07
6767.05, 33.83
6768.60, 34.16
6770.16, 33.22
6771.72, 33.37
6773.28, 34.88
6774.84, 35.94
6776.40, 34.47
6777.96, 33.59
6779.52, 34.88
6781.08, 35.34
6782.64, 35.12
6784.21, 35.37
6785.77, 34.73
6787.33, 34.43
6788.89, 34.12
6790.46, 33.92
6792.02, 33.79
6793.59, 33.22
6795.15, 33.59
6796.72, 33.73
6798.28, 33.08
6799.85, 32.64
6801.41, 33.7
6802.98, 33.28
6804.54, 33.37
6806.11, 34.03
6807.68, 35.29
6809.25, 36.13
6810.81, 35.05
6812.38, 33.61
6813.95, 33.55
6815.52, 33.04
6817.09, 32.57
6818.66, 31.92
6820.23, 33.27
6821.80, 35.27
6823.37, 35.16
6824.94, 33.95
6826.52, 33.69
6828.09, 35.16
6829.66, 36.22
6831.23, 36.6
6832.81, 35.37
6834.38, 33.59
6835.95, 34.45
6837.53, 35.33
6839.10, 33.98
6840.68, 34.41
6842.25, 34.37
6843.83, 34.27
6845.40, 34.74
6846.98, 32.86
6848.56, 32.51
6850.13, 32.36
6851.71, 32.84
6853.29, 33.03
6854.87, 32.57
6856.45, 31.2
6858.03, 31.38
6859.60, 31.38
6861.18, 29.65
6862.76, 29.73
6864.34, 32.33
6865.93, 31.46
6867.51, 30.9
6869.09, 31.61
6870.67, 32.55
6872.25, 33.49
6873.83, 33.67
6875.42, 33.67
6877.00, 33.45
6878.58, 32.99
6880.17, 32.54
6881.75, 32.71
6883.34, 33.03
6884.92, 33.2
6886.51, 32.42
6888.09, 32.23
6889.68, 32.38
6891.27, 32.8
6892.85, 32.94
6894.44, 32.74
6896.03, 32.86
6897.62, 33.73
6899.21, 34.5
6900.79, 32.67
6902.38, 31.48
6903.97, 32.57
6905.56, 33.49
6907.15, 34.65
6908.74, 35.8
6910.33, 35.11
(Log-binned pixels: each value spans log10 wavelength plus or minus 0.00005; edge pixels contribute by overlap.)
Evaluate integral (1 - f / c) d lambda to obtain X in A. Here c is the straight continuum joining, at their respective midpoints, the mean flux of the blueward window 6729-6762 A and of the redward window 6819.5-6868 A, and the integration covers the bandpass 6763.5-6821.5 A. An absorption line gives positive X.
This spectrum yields 0.44 A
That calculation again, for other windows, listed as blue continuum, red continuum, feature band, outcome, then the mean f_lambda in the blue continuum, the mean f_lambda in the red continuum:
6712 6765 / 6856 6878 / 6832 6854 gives -0.97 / 34.7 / 31.9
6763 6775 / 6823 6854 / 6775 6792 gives -0.26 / 34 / 34.2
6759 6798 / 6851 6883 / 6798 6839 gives -1.00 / 34.4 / 32.2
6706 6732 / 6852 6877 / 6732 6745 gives -0.43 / 34.4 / 32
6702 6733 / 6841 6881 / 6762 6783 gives -0.38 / 34.6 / 32.5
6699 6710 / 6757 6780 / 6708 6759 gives 0.84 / 35.7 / 34.6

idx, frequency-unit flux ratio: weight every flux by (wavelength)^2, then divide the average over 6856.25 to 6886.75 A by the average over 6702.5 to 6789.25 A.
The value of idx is 1.0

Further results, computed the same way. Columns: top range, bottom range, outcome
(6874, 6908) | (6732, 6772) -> 0.99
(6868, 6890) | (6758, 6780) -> 0.98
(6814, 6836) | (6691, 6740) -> 1.02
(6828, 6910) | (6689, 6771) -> 0.99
